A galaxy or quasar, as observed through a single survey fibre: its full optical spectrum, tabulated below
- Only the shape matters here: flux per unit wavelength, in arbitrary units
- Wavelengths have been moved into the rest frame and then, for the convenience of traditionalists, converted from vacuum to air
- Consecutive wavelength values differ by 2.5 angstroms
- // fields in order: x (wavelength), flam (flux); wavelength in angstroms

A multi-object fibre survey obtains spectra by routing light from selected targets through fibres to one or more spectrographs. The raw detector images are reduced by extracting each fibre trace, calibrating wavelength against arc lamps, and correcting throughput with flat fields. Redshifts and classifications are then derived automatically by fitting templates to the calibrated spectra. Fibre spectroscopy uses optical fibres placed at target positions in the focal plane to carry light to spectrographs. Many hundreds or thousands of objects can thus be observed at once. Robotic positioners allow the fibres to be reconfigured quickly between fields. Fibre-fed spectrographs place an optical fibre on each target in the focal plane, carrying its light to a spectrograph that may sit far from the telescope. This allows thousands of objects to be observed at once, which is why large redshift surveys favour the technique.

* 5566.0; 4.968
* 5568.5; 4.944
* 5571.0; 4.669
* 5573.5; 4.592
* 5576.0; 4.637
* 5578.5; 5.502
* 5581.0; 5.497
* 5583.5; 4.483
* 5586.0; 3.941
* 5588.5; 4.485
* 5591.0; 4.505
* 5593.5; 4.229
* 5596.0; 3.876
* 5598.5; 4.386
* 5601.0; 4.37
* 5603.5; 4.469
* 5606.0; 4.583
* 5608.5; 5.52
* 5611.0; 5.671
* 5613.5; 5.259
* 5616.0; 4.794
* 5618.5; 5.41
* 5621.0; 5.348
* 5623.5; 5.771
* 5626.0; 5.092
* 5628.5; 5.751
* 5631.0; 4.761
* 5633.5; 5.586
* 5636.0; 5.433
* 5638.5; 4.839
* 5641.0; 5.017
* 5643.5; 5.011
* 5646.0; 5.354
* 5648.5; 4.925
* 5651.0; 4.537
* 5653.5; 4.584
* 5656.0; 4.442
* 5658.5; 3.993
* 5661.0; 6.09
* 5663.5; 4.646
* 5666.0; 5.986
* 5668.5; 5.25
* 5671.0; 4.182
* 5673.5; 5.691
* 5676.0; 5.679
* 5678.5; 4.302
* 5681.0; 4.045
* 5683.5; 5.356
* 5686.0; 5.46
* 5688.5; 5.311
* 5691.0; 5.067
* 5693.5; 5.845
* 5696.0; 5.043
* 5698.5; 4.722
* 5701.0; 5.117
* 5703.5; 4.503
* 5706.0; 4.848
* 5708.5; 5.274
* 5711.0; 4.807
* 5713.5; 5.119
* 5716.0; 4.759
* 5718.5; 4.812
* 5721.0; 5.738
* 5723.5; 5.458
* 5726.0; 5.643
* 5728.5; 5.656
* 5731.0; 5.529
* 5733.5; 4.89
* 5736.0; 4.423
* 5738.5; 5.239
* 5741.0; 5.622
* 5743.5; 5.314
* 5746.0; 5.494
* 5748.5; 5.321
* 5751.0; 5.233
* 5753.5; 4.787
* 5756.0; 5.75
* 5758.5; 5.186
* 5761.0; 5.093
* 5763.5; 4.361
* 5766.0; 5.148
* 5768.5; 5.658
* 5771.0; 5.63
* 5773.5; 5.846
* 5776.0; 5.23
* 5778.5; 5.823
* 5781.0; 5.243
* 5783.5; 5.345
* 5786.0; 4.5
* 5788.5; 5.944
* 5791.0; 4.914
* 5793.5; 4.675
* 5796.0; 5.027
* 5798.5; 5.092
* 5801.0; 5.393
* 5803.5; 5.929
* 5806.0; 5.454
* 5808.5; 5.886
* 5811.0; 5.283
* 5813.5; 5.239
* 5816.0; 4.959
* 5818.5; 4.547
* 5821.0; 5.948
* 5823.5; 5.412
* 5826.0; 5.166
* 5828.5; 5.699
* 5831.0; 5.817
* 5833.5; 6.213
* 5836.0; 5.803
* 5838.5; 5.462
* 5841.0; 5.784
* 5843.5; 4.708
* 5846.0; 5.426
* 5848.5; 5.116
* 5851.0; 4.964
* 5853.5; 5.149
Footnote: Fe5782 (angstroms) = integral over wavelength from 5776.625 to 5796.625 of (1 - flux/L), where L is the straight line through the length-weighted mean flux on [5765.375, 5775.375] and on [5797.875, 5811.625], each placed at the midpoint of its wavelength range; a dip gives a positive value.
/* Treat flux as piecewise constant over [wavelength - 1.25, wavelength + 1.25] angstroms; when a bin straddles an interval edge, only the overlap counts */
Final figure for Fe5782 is 1.32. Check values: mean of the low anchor 5.58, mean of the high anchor 5.54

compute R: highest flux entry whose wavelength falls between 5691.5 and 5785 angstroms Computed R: 5.846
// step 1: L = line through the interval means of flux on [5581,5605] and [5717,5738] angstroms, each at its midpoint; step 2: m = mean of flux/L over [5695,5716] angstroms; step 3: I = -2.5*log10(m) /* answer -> 0.04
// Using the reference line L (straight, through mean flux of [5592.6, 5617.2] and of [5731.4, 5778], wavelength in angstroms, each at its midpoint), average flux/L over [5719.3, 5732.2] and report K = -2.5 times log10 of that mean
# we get -0.087 mag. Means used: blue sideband 4.72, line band 5.58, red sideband 5.25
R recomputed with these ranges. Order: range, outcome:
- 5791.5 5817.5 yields 5.929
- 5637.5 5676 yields 6.09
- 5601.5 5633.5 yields 5.771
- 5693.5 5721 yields 5.845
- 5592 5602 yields 4.386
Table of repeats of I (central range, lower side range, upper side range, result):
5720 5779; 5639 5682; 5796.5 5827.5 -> -0.03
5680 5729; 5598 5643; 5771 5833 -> 0.02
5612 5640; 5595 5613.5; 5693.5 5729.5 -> -0.10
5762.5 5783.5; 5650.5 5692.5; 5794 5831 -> -0.02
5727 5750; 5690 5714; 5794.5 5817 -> -0.03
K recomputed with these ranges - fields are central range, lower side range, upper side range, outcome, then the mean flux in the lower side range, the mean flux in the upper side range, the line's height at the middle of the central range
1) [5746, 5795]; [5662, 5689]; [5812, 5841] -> 0.02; 5.09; 5.49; 5.34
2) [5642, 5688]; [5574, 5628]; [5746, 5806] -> 0.01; 4.86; 5.28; 5.01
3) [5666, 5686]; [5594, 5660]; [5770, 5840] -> 0.01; 4.95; 5.41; 5.08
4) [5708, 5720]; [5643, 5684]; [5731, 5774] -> 0.03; 4.94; 5.23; 5.1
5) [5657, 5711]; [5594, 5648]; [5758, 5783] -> 0.02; 5.05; 5.33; 5.17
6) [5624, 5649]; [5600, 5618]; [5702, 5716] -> -0.05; 4.98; 4.9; 4.96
